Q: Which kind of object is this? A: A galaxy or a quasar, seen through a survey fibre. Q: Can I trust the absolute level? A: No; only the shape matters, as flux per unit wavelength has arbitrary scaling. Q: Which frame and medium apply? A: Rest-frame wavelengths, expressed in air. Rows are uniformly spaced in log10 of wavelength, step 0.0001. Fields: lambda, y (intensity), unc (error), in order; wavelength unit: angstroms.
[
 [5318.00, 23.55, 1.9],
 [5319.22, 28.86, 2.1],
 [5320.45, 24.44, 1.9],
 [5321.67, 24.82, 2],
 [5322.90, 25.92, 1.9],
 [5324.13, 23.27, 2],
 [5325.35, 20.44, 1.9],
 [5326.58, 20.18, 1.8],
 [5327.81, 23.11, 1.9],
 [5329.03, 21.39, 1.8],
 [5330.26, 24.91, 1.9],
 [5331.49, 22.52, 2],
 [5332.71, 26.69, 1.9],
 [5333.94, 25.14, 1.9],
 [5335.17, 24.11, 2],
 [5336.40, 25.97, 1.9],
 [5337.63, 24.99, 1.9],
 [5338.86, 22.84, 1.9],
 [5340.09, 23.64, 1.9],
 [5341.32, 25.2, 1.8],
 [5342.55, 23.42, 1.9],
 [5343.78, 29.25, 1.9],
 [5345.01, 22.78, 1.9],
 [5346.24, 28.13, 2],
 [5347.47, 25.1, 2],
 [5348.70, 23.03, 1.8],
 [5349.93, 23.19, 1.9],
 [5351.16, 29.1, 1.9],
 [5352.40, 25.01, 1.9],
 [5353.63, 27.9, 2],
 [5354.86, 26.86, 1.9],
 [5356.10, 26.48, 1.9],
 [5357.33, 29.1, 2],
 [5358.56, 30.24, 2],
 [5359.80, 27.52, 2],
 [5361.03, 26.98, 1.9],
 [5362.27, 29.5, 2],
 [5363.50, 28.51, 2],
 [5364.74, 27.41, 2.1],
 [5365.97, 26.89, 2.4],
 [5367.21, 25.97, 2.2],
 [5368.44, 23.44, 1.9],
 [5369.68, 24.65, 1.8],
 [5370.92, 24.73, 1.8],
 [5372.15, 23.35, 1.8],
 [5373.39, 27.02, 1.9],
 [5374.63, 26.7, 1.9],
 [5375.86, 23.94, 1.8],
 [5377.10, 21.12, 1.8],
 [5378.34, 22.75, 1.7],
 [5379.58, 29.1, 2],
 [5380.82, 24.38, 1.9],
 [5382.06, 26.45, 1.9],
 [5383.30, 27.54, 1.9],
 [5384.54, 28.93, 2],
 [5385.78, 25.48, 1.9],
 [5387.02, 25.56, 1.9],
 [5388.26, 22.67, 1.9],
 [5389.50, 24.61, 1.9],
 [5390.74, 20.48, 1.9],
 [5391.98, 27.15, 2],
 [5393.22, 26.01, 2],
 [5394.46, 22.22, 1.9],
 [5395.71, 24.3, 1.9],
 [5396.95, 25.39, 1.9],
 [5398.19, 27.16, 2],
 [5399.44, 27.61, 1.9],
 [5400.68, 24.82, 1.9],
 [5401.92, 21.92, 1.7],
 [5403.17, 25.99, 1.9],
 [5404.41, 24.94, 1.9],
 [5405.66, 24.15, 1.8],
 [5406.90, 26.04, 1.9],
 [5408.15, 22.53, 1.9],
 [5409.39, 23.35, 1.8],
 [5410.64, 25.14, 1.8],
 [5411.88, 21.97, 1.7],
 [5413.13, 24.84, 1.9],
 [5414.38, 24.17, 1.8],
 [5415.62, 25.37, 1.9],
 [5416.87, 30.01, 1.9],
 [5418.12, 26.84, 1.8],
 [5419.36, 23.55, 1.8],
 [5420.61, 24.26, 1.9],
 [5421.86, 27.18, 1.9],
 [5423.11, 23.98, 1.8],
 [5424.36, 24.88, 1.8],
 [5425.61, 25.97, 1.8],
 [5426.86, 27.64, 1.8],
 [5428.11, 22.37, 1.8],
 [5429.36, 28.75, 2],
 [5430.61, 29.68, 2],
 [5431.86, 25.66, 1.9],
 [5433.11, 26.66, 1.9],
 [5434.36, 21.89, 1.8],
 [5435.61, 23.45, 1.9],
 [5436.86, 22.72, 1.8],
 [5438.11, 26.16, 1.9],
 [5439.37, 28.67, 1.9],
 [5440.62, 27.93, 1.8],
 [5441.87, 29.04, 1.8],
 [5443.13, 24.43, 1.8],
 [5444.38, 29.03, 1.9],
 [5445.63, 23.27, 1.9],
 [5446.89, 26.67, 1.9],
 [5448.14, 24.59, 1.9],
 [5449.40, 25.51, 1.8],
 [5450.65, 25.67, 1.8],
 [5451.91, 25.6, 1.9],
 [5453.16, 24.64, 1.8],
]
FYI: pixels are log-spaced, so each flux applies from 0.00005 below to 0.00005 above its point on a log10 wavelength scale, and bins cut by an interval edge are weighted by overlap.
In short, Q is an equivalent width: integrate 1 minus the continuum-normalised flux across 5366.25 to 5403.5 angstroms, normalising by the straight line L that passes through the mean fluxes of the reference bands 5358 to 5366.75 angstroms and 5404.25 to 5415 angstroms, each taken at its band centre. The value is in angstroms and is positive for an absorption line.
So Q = 1.6 angstroms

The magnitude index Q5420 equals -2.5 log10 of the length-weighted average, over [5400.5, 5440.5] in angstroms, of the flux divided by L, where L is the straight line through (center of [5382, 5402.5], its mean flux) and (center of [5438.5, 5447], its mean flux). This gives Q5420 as 0.04 mag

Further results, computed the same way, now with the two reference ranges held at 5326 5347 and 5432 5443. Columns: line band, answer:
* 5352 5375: -0.085 mag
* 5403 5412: 0.044 mag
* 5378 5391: -0.018 mag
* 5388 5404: 0.021 mag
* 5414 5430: -0.011 mag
